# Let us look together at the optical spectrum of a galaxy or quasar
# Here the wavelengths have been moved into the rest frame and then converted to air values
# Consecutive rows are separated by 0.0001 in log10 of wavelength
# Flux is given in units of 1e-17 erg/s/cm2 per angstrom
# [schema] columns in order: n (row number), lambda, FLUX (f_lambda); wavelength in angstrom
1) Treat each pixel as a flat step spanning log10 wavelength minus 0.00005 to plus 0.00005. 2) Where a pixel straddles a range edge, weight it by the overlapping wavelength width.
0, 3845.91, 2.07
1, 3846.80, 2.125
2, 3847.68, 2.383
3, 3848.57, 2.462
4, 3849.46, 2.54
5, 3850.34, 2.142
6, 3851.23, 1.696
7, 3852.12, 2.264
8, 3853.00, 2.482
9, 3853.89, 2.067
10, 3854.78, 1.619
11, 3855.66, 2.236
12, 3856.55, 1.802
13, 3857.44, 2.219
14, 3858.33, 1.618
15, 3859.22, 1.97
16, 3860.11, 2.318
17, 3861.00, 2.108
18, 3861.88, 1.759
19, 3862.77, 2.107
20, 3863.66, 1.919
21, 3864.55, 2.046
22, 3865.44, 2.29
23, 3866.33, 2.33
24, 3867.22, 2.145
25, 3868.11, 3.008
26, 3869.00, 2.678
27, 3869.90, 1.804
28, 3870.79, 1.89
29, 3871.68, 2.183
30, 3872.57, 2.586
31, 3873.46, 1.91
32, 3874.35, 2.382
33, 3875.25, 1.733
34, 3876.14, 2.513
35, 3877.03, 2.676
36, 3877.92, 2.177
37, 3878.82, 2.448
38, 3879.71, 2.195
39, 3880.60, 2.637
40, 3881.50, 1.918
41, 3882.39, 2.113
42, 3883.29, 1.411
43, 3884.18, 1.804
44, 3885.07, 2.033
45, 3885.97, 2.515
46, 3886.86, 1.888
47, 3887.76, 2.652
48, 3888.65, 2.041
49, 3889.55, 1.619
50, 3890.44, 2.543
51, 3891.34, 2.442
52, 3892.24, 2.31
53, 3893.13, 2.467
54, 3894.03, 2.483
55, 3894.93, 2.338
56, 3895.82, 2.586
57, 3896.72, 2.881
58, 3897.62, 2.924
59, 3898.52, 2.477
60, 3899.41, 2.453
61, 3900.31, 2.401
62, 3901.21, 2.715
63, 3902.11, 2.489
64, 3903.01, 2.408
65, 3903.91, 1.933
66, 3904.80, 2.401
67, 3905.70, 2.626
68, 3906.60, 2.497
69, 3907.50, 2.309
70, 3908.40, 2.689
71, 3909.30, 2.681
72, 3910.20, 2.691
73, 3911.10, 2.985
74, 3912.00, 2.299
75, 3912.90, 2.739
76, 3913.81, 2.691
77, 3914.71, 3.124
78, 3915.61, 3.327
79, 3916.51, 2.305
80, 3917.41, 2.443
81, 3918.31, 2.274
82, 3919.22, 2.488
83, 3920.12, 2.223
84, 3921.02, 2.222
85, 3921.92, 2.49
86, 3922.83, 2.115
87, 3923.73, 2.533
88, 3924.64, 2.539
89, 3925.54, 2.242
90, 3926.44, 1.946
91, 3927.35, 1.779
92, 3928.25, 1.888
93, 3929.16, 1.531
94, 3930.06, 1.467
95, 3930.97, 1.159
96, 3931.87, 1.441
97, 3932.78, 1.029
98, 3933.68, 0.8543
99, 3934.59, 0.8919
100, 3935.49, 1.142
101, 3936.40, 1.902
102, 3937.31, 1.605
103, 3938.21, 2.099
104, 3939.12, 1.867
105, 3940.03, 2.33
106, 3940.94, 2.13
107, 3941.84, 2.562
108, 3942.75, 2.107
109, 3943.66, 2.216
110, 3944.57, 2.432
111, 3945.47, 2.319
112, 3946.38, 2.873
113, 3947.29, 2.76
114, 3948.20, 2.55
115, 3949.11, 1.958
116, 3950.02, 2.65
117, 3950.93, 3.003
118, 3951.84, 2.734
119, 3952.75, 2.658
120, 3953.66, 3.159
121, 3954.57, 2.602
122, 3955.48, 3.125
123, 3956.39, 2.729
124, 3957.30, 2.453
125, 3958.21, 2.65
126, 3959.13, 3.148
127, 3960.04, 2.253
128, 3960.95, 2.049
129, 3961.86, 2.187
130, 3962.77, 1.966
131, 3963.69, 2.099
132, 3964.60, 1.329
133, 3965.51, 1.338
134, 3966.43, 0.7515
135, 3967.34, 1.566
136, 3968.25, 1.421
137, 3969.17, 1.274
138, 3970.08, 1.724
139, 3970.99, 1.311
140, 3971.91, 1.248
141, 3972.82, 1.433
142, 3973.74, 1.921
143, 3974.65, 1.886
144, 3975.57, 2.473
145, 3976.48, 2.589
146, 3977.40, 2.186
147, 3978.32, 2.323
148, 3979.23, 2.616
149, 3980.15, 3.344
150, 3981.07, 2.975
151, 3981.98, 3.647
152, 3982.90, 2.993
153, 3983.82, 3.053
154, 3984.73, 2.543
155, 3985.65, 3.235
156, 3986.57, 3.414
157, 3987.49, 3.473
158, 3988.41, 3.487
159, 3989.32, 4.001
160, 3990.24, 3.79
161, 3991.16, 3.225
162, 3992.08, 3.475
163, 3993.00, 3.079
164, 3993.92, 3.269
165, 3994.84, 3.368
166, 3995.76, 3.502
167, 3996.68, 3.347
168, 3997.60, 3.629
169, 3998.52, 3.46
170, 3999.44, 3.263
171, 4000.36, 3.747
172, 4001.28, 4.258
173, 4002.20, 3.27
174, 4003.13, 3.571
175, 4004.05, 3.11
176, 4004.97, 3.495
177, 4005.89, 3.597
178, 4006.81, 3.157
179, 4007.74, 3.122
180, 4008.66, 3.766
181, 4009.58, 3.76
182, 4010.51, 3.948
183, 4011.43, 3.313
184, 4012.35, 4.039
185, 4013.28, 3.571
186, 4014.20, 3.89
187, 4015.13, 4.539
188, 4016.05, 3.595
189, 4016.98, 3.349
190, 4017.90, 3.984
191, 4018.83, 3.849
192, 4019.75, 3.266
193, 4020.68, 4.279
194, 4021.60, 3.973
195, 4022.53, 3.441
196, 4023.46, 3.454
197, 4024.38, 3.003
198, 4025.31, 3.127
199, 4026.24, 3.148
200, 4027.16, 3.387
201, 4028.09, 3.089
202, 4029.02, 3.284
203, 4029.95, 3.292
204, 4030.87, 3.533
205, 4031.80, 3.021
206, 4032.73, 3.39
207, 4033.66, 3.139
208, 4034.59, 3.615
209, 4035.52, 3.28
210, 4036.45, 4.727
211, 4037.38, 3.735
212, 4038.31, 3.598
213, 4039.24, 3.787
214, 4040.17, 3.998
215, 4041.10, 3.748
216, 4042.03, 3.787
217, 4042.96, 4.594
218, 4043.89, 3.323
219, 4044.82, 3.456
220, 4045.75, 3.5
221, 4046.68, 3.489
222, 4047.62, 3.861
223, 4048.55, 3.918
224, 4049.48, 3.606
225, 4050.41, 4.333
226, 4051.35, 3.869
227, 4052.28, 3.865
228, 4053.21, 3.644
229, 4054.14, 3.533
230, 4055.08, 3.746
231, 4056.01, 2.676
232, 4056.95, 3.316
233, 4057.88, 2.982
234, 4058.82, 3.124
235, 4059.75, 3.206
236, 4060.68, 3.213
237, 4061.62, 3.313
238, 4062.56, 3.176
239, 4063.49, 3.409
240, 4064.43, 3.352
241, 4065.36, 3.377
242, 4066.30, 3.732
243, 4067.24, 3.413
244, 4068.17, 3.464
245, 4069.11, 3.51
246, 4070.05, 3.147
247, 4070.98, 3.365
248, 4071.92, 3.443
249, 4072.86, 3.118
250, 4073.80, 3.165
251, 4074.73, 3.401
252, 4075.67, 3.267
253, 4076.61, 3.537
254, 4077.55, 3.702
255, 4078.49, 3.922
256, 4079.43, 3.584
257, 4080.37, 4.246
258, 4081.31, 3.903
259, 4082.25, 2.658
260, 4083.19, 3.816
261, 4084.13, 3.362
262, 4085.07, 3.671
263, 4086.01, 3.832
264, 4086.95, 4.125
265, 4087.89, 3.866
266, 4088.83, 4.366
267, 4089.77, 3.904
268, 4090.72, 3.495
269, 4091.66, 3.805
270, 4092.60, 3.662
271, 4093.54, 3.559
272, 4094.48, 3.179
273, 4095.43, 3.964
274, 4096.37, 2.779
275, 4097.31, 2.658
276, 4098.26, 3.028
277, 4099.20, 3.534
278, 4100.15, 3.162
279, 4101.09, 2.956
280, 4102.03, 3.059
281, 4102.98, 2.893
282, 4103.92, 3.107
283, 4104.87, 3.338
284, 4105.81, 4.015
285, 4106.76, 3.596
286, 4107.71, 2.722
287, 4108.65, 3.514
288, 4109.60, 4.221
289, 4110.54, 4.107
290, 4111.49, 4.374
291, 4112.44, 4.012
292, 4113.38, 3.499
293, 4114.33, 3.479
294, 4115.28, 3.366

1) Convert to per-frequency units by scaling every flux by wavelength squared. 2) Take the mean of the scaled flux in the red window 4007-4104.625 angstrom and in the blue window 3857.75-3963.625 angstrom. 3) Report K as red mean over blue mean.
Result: 1.67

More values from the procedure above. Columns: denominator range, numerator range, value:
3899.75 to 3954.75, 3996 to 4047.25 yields 1.66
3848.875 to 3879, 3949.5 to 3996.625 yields 1.26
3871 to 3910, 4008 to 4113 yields 1.65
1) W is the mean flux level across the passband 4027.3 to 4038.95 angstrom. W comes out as 3.48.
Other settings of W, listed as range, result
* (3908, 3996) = 2.38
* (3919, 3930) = 2.14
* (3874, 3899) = 2.29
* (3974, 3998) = 3.1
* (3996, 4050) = 3.6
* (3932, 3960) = 2.28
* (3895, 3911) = 2.54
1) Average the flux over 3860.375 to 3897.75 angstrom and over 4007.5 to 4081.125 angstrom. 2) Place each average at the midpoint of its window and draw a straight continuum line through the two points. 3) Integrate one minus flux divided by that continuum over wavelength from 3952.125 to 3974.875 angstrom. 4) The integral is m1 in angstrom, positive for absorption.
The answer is 6.9 angstrom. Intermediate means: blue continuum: 2.24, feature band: 2.02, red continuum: 3.56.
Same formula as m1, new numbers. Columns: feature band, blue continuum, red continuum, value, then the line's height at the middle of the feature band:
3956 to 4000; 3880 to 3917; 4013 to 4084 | 6.4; 3.02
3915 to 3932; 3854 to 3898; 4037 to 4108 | 2.5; 2.52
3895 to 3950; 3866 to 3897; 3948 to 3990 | 2.0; 2.34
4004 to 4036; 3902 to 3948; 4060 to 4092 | -5.0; 3.05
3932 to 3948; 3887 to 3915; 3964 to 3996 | 3.6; 2.52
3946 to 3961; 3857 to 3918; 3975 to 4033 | 1.3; 2.93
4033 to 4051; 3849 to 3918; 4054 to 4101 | -2.9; 3.24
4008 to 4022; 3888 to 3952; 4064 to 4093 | -3.4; 3.06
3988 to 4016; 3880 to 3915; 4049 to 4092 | -4.3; 3.09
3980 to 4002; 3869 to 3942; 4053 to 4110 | -4.6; 2.81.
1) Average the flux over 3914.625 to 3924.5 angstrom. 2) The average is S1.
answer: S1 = 2.48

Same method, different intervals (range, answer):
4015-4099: 3.54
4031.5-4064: 3.57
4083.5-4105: 3.45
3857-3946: 2.21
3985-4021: 3.57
